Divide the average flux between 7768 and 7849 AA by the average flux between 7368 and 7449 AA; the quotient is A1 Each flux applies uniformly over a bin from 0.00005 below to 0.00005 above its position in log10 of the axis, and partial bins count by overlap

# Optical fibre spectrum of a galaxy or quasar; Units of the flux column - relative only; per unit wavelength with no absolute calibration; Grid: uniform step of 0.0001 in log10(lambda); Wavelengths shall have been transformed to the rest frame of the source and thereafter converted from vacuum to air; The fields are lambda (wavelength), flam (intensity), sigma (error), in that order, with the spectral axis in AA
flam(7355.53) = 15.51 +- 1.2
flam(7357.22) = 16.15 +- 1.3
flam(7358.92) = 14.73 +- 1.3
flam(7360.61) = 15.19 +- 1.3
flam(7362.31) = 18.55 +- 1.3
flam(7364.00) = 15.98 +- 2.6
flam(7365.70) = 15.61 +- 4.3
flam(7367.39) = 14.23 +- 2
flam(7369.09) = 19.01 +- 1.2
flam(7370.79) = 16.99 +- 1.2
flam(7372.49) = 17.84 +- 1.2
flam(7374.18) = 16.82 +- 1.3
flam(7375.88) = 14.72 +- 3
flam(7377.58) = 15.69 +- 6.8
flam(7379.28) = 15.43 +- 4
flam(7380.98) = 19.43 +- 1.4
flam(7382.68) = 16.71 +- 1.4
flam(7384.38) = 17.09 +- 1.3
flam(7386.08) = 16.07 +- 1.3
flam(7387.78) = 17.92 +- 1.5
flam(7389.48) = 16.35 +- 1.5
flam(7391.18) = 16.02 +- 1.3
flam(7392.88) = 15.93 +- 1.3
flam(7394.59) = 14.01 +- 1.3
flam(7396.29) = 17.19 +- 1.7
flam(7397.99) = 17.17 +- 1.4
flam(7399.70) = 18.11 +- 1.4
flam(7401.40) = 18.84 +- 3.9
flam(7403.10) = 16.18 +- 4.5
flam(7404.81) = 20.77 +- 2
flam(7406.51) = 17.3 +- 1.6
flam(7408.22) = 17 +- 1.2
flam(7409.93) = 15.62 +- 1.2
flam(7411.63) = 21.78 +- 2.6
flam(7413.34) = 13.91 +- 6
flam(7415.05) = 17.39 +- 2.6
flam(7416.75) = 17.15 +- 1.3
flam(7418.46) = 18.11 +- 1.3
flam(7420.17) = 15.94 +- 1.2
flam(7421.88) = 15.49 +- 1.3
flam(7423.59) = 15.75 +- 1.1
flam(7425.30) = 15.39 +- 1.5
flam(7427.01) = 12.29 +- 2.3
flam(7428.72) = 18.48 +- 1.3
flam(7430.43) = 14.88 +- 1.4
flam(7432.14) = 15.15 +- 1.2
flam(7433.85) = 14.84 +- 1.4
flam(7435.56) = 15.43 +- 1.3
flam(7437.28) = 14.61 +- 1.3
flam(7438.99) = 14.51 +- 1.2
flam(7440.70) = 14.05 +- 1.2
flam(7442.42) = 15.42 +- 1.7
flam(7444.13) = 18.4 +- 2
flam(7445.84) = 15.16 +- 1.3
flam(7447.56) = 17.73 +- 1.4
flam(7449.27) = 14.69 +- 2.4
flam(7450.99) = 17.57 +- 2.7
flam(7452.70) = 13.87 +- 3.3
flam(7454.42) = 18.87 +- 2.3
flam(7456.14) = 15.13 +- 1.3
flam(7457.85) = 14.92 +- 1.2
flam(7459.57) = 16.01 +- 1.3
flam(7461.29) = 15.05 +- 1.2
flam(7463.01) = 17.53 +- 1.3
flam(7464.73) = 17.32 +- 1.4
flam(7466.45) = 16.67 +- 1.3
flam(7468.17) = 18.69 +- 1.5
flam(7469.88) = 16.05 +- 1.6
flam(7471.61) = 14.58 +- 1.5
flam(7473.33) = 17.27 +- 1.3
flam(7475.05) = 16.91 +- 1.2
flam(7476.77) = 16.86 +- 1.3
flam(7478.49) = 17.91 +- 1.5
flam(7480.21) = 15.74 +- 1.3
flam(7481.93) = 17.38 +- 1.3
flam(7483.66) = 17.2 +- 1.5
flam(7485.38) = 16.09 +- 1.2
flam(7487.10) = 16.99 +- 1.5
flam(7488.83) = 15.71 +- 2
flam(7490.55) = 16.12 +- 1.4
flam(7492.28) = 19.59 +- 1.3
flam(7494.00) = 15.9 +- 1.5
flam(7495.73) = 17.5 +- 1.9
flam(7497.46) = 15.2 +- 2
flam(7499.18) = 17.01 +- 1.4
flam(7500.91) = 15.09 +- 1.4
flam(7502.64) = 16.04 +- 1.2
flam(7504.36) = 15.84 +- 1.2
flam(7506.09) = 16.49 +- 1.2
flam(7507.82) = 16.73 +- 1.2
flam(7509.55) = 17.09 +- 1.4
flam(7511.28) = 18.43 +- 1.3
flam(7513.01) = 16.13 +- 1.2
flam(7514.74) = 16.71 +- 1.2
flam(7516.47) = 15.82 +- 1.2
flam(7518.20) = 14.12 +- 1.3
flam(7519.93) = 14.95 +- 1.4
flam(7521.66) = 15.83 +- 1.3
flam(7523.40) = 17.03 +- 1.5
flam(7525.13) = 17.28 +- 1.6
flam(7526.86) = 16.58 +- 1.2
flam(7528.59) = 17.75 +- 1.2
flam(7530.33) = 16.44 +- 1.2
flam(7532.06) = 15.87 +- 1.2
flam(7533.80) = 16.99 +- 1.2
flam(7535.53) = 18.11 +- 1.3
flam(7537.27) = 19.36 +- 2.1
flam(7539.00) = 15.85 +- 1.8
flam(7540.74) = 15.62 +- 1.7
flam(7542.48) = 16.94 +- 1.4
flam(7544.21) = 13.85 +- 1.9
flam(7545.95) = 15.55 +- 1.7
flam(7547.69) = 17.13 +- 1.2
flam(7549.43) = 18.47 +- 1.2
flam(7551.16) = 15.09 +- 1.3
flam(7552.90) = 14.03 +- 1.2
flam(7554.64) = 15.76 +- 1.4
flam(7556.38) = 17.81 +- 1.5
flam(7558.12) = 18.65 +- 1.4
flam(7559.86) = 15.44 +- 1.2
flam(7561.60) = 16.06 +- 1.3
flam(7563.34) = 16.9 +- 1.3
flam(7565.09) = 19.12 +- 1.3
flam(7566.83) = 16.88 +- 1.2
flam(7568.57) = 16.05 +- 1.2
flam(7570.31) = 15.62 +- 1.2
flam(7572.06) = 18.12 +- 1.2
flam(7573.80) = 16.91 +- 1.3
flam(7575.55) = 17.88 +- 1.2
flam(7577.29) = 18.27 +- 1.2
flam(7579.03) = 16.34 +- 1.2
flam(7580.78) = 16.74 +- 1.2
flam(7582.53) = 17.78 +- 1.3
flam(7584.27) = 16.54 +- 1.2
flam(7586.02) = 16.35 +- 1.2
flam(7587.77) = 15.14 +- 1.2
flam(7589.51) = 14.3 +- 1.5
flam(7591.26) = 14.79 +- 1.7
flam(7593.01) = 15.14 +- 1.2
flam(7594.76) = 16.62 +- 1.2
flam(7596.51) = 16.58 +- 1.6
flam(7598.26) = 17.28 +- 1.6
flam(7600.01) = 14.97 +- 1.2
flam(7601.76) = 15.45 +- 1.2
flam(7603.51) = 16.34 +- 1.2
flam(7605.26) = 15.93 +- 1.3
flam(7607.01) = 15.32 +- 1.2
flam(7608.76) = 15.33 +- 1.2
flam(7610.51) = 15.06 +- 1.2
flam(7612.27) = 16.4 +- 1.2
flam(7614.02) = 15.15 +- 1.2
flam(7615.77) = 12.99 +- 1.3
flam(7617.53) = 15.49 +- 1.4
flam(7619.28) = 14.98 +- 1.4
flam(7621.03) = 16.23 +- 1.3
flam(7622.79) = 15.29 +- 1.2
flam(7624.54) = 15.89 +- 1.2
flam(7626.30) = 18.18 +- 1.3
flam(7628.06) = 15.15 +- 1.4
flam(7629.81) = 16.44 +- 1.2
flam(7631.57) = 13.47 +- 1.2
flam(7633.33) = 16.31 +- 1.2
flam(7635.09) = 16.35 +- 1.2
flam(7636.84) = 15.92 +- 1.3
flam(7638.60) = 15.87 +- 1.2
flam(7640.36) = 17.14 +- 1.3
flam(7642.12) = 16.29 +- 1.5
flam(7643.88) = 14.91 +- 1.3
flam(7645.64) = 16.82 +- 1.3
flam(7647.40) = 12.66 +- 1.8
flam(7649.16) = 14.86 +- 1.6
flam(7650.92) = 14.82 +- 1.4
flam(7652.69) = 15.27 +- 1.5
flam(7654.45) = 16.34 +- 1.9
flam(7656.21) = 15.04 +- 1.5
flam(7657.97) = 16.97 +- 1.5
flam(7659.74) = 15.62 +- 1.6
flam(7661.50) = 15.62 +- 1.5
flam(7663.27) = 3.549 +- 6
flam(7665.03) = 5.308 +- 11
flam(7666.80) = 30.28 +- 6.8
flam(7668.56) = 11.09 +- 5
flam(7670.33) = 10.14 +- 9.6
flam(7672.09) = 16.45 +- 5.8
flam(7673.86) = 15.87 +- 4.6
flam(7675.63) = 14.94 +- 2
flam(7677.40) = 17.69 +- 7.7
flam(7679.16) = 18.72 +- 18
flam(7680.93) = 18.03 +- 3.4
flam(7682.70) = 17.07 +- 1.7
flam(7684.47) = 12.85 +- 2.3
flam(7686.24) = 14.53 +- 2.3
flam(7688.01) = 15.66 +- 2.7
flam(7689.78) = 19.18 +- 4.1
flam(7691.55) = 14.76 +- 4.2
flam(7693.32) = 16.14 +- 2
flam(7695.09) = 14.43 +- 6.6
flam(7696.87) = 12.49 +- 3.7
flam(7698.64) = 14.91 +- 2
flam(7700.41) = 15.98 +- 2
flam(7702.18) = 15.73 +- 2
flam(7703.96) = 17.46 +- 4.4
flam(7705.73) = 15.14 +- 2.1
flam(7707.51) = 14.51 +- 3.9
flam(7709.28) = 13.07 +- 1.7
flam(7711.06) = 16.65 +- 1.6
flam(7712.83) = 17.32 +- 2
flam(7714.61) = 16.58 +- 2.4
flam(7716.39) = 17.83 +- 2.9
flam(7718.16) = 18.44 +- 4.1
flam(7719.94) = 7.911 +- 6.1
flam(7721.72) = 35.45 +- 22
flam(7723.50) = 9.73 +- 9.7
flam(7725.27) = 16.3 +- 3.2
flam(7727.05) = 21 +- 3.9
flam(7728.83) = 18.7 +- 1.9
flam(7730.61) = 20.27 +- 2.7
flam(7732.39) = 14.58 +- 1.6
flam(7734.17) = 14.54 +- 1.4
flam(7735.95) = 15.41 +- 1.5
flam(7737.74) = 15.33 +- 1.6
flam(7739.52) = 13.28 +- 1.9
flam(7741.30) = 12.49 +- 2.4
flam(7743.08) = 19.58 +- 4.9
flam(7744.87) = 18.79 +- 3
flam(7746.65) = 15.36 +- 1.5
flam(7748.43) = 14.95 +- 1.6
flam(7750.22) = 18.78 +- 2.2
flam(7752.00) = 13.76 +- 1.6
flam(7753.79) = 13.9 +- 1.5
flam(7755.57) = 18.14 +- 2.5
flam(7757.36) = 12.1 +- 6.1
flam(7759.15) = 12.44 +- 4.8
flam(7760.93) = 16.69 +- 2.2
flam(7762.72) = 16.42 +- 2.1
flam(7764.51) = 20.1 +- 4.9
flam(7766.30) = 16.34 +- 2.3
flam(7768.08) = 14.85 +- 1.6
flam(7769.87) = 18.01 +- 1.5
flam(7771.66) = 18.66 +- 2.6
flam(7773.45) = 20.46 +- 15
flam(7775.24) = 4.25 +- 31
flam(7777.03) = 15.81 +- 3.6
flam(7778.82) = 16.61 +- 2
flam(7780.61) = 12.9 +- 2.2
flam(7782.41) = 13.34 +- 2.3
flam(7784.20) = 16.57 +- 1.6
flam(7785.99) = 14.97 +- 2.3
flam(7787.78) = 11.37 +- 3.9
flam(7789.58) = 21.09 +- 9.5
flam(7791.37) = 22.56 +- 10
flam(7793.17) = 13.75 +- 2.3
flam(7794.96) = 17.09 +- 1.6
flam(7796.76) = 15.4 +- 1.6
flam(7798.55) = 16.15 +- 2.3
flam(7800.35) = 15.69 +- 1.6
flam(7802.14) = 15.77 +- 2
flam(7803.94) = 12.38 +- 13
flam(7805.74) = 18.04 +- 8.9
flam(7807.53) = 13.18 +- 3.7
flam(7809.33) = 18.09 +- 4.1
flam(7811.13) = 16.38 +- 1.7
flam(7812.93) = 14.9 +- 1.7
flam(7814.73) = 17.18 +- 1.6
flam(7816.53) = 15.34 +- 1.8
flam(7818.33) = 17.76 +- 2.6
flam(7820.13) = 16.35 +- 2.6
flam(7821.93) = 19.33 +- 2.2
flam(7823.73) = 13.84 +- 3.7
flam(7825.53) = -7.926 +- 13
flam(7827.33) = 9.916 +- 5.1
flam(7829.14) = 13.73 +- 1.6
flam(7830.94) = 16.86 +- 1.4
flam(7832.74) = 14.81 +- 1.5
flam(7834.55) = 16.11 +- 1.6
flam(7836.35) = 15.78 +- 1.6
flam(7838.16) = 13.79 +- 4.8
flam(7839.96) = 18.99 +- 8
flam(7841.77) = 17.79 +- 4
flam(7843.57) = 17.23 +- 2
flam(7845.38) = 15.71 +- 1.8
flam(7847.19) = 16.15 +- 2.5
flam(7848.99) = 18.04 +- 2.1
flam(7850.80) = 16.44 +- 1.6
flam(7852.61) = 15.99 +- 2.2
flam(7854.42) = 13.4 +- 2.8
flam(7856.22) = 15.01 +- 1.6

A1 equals 0.93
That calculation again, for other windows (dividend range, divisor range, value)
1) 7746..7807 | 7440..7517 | 0.95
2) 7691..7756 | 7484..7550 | 0.98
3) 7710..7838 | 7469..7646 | 0.96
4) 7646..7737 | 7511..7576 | 0.95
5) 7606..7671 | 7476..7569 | 0.91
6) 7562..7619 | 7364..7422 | 0.96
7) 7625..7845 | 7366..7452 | 0.95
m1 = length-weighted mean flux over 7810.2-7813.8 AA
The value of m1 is 15.7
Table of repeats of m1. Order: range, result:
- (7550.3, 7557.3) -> 15.7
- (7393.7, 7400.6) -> 16.6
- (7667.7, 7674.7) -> 13.4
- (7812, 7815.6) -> 16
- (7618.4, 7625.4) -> 15.6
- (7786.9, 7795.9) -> 17.2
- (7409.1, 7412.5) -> 18.7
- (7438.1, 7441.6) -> 14.3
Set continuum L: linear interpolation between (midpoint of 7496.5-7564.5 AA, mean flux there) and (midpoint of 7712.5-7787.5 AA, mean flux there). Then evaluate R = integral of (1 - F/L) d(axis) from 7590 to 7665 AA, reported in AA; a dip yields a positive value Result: 4.86 AA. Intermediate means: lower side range 16.4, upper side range 16.1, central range 15.2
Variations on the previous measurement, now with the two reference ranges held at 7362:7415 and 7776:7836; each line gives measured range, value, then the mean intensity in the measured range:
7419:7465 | 2.6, 15.7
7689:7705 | -0.2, 15.6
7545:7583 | -1.7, 16.8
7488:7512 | -0.3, 16.6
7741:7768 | -1.4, 16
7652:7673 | 1.8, 14.3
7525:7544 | -0.7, 16.9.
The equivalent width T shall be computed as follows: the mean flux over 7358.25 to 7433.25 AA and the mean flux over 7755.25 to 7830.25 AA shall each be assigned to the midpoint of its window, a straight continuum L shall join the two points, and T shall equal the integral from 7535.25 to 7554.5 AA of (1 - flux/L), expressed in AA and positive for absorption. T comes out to -0.3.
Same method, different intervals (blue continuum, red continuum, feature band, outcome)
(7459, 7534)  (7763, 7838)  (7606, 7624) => 0.9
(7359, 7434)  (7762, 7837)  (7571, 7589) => -1.1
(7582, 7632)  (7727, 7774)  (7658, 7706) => 2.5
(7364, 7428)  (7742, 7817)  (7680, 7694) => 0.0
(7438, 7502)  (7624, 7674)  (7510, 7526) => -0.2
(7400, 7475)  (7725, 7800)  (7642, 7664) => 2.2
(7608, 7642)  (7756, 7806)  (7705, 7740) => -2.1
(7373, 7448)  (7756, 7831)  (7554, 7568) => -1.0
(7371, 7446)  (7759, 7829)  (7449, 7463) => 0.3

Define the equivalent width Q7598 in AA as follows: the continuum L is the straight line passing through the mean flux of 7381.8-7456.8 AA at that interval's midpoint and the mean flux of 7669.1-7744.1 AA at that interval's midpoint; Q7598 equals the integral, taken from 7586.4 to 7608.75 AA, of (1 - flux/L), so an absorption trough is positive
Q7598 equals 0.8 AA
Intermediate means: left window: 16.4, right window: 16.1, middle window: 15.7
